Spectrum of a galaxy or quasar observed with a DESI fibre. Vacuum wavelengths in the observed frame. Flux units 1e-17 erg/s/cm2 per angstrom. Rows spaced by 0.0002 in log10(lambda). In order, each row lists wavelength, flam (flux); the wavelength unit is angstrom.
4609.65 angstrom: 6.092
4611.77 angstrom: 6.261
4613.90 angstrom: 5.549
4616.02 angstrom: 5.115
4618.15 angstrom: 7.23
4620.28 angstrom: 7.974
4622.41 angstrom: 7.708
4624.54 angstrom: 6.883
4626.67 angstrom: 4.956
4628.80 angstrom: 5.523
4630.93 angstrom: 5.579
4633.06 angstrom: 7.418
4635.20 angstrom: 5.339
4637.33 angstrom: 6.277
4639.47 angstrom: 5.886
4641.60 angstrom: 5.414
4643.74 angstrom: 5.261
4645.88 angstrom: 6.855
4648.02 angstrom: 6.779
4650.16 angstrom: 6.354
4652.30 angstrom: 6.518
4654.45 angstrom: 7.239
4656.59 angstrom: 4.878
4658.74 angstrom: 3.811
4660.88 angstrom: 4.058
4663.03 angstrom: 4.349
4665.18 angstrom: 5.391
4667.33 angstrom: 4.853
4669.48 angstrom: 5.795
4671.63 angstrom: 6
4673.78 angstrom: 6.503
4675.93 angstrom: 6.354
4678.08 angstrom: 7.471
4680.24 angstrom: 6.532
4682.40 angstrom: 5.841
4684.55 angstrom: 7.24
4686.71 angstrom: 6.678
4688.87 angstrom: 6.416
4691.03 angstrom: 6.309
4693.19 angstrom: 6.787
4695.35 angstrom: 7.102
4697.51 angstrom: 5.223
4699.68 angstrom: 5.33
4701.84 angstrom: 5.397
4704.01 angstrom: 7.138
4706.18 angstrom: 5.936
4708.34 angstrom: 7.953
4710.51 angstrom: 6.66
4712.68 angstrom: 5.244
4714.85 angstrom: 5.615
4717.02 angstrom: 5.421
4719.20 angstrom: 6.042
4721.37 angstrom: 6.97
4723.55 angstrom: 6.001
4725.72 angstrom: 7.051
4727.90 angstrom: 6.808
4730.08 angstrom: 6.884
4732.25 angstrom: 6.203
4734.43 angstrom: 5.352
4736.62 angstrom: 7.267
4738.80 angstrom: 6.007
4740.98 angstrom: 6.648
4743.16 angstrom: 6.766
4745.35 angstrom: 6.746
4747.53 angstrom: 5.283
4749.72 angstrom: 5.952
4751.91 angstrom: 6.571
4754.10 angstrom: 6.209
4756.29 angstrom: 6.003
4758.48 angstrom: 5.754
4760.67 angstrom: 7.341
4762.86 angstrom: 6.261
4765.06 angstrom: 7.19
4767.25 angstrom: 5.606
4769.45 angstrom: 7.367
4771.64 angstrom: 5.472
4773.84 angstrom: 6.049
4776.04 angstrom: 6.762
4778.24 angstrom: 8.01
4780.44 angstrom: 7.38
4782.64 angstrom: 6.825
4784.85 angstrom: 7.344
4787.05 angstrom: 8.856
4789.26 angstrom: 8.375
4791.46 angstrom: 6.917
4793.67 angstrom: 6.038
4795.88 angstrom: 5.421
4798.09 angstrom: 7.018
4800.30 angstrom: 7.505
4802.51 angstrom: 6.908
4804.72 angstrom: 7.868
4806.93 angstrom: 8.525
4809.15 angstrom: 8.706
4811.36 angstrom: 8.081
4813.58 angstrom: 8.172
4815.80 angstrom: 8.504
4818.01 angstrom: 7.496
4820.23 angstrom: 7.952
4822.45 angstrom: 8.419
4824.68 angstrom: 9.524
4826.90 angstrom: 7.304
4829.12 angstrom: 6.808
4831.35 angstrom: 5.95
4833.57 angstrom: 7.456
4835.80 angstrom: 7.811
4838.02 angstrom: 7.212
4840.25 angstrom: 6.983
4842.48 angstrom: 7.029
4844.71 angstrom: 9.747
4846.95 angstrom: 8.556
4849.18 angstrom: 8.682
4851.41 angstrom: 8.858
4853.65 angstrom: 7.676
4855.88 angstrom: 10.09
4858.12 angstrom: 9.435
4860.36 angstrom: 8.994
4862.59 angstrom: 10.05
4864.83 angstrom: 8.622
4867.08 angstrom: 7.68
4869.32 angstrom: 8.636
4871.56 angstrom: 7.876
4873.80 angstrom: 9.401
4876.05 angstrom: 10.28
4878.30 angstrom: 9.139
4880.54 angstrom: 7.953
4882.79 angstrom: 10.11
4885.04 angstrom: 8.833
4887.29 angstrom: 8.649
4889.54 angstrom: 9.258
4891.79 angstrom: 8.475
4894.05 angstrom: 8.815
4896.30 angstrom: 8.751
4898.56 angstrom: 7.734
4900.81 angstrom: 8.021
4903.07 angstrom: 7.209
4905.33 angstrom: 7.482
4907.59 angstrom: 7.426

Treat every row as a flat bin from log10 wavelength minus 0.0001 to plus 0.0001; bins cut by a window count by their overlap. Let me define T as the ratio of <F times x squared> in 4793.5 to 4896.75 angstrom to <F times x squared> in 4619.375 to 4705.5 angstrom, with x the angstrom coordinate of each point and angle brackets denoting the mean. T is 1.47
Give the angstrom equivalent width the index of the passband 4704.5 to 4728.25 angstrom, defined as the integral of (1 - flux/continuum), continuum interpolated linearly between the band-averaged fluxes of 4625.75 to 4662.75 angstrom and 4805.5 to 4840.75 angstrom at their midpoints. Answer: 0.9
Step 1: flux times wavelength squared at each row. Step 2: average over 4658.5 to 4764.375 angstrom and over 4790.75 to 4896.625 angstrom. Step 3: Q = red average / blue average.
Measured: 1.41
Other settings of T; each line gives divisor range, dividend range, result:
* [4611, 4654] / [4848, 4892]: 1.58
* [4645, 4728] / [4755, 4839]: 1.25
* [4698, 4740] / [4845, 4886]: 1.52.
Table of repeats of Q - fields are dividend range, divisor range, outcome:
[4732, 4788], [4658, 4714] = 1.13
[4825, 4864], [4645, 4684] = 1.50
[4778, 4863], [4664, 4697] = 1.32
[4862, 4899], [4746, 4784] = 1.43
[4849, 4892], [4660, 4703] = 1.62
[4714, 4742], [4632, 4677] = 1.13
